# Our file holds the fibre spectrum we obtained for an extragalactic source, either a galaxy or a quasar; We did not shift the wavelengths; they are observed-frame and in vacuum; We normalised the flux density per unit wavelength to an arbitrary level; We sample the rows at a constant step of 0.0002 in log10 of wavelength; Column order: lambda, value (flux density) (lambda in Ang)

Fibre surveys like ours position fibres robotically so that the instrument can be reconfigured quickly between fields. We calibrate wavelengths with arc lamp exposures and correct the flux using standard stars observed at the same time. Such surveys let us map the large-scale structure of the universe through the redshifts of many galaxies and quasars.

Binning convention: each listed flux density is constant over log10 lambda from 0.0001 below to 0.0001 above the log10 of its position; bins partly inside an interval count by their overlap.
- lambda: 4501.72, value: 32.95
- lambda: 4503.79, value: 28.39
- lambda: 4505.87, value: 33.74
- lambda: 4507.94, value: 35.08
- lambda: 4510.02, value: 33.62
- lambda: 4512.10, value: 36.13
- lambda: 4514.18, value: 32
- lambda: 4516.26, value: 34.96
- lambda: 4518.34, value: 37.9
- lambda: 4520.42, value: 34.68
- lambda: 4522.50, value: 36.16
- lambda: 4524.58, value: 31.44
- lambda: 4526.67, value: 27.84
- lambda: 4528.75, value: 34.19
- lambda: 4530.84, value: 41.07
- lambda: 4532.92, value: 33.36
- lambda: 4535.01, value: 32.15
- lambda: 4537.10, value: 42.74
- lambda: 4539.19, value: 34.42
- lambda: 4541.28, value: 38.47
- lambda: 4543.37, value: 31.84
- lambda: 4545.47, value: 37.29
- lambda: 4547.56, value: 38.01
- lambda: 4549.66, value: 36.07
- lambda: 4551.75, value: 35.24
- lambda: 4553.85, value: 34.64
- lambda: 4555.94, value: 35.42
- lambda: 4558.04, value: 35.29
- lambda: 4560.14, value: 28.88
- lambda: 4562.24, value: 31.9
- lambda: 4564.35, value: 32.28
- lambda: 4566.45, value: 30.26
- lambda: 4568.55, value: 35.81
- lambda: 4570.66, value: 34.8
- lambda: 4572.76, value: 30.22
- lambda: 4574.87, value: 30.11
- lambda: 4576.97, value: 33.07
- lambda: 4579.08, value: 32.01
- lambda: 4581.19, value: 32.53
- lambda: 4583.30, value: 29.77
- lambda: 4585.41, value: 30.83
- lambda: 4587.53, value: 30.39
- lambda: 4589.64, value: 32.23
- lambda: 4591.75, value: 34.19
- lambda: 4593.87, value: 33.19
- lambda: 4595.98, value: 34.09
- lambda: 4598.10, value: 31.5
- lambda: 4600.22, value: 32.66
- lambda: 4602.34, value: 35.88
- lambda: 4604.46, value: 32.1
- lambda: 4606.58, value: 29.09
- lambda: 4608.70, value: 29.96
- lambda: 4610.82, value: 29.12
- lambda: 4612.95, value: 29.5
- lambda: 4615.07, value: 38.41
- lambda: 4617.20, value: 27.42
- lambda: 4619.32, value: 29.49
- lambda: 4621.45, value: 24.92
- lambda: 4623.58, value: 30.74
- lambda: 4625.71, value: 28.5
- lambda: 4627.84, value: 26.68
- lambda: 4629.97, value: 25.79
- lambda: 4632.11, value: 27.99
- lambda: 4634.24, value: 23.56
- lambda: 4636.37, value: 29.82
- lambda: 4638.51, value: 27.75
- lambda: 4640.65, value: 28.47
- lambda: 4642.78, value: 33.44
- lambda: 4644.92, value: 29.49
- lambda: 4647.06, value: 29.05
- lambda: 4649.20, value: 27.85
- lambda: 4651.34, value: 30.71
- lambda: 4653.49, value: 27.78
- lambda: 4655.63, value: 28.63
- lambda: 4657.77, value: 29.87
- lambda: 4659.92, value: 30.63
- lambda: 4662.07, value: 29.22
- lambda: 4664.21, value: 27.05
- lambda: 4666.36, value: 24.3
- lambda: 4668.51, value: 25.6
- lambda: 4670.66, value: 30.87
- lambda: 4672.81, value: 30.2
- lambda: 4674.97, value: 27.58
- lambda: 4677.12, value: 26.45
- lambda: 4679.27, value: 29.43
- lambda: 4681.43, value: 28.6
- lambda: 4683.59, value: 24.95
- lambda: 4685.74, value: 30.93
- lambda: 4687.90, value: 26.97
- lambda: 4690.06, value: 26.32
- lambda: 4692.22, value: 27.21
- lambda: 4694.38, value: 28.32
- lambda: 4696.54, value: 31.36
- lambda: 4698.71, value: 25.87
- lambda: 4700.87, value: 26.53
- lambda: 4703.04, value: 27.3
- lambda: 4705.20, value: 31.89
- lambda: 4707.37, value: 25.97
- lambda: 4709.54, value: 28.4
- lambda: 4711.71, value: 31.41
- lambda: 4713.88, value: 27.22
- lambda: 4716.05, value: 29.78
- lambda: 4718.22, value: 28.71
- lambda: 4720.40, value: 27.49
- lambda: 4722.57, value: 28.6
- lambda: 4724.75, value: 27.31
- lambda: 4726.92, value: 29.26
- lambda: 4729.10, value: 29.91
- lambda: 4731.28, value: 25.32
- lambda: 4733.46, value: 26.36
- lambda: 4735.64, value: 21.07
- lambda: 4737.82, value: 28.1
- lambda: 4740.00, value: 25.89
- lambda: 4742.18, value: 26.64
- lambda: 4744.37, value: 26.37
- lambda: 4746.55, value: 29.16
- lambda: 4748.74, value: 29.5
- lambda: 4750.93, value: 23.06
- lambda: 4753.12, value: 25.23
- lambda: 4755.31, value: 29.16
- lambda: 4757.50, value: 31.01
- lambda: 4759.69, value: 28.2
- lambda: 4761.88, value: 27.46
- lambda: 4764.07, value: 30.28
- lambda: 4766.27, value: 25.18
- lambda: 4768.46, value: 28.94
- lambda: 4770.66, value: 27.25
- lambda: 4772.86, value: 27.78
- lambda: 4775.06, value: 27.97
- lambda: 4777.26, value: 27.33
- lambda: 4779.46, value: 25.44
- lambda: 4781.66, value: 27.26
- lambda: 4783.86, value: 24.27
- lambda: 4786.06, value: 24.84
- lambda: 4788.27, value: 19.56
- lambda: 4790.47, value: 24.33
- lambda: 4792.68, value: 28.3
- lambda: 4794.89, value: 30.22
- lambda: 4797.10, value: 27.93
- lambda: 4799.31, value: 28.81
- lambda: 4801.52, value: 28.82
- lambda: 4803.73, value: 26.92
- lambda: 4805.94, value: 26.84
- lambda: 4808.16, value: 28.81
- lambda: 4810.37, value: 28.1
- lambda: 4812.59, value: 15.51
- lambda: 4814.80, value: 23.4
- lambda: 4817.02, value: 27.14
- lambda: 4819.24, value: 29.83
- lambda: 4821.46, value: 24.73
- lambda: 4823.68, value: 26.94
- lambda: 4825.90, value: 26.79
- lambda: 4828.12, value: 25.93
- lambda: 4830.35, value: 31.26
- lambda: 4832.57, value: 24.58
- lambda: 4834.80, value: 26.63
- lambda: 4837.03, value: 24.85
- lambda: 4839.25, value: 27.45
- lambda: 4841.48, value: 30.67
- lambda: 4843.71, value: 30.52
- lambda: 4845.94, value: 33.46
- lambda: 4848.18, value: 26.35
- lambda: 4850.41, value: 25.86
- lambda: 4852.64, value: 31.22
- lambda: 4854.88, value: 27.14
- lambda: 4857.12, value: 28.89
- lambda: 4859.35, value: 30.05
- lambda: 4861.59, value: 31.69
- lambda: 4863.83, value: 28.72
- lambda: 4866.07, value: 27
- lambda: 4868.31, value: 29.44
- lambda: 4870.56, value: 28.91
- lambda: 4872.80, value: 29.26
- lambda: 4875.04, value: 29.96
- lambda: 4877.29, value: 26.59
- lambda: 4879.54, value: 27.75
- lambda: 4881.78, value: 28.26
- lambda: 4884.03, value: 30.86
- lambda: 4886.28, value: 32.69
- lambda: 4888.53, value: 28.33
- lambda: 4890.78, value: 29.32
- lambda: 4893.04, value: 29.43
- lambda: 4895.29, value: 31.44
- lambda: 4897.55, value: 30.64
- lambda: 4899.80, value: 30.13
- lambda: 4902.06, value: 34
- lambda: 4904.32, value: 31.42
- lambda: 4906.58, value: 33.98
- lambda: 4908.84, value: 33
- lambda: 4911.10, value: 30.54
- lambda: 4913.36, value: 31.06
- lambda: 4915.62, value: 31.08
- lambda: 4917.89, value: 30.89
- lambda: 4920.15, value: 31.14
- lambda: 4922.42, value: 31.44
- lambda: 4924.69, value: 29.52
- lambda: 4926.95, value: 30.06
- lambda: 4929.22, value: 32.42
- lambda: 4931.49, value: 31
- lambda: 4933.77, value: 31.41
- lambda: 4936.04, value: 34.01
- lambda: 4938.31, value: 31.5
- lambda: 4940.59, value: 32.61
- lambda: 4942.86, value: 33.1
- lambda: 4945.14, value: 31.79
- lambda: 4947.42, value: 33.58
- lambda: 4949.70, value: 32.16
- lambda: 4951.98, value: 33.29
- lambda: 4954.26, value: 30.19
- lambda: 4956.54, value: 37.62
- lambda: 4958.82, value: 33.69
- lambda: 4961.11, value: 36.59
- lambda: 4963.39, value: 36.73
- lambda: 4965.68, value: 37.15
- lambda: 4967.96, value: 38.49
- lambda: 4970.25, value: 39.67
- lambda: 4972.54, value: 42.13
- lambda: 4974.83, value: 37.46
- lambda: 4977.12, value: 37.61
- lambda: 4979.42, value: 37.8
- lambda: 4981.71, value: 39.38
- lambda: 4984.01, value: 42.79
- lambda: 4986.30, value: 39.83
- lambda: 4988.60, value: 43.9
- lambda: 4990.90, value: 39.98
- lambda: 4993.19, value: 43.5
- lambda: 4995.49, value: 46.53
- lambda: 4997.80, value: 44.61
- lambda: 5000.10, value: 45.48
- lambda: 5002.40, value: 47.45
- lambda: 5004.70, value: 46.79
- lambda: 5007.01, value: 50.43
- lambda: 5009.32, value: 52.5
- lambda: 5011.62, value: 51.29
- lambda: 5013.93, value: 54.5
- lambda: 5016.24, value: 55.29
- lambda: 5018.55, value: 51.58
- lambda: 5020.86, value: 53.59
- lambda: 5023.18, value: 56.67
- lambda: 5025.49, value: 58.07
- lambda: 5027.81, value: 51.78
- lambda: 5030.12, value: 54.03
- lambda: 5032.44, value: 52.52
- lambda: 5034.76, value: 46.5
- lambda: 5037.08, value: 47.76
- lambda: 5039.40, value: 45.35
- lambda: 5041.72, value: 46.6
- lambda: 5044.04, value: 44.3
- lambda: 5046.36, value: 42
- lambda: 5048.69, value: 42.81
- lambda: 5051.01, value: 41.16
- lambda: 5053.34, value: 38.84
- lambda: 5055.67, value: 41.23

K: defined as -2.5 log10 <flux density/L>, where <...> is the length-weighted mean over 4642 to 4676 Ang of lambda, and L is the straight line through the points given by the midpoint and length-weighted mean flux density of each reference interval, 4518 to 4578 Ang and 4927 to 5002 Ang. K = 0.21 mag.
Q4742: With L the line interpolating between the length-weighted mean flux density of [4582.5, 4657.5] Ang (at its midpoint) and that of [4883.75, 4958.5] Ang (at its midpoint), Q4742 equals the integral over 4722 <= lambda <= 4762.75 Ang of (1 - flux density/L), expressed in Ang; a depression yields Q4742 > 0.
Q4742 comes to 4.6 Ang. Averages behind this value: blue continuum 30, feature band 27.2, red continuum 31.7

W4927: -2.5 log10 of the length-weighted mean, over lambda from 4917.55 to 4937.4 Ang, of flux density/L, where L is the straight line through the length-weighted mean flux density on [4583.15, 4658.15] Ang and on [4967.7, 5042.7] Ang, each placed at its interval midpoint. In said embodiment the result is 0.35 mag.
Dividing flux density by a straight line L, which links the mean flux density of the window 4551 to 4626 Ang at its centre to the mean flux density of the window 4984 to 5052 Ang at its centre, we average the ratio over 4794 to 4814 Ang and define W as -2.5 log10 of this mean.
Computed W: 0.435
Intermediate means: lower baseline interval 31.9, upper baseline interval 48.1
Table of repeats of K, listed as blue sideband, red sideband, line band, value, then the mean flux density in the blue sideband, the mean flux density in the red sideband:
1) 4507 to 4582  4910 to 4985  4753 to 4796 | 0.26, 34.2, 34.2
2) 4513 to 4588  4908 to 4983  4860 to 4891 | 0.16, 33.9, 34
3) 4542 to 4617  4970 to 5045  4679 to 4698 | 0.28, 32.8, 47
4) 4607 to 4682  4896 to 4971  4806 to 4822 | 0.22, 28.7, 32.9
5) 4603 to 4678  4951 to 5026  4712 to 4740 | 0.18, 28.8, 43.6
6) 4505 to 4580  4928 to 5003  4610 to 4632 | 0.20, 34.3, 37.4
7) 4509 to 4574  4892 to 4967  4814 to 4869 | 0.17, 34.5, 32.4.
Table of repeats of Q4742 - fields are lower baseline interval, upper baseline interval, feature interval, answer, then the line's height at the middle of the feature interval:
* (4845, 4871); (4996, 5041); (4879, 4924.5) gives 5.2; 34.9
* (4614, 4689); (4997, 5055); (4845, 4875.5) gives 8.2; 39.9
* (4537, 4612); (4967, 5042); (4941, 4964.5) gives 5.9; 45.1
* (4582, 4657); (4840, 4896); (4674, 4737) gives 4.2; 29.8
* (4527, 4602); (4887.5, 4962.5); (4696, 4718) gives 3.0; 33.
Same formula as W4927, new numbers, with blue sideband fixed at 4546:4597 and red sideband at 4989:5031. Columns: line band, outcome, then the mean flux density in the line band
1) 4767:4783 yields 0.44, 27.3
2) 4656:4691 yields 0.30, 28.1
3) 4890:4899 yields 0.45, 30.2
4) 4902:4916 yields 0.40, 32.1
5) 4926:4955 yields 0.42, 32.1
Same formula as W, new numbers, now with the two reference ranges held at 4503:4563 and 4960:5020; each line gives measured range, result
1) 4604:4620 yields 0.182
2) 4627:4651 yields 0.286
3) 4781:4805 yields 0.446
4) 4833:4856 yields 0.401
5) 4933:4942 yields 0.301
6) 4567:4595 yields 0.108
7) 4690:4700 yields 0.331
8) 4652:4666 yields 0.282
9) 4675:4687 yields 0.320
